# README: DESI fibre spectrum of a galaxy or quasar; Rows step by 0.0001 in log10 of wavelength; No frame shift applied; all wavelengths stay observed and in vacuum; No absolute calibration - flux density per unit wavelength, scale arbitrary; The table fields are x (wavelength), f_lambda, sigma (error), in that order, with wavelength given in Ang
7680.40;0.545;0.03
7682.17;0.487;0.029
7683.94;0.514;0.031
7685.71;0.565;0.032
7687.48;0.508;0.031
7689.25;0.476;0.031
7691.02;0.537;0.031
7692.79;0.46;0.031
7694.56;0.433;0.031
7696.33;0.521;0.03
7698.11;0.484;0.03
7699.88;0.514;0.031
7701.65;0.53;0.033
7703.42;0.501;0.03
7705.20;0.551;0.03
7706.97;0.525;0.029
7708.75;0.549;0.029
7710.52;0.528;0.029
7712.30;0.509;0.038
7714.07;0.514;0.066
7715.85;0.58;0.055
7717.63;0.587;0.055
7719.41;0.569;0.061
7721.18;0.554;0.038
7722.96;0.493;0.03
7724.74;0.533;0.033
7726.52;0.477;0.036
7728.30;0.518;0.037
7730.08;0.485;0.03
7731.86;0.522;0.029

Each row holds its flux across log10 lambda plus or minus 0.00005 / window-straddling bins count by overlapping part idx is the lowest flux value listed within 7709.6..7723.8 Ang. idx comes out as 0.493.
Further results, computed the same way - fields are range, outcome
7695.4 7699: 0.484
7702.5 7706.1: 0.501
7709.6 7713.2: 0.509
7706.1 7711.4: 0.525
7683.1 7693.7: 0.46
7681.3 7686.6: 0.487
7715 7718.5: 0.58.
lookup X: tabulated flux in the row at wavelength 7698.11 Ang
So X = 0.484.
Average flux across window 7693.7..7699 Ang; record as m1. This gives 0.479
